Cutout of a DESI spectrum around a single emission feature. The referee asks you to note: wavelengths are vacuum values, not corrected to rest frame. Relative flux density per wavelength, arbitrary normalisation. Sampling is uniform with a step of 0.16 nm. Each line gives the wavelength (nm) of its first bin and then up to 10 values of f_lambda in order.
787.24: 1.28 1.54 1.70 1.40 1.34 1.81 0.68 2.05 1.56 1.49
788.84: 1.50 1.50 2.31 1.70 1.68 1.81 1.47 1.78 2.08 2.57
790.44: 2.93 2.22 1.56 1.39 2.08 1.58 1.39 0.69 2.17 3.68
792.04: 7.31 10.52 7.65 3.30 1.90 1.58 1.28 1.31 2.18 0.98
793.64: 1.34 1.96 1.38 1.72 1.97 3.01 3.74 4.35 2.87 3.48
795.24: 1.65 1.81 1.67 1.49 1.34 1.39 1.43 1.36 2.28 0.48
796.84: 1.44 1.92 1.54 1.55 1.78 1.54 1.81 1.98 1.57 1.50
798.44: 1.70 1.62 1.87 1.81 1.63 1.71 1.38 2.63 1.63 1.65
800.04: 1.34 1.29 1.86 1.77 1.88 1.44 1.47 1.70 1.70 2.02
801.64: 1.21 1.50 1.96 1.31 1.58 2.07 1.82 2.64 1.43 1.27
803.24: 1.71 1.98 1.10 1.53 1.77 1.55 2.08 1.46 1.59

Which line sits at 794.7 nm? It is [N II]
